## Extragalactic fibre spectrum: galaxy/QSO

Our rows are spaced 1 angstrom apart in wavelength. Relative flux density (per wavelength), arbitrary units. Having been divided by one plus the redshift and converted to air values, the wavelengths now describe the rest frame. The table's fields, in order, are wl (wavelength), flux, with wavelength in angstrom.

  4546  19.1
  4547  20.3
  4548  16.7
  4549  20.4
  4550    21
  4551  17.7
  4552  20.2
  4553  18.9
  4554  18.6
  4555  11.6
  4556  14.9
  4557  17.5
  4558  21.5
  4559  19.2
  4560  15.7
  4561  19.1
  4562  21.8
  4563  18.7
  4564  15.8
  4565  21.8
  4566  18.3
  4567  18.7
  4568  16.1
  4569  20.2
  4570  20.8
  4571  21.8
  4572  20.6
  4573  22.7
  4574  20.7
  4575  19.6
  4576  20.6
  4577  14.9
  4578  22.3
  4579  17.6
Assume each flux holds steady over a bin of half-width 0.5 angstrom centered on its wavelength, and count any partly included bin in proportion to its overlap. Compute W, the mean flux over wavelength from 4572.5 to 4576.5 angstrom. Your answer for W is 20.9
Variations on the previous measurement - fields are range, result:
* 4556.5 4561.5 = 18.6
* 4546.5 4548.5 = 18.5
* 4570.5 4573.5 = 21.7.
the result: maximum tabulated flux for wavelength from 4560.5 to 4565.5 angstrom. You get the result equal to 21.8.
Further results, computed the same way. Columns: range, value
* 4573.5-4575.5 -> 20.7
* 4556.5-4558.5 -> 21.5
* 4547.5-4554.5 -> 21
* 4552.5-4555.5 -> 18.9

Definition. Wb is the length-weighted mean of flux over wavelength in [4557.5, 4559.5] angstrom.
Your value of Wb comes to 20.4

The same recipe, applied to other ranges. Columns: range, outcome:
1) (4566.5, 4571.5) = 19.5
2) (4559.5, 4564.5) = 18.2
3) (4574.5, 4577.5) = 18.4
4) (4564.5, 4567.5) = 19.6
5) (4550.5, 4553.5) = 18.9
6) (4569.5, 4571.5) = 21.3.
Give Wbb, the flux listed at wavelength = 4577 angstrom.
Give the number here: 14.9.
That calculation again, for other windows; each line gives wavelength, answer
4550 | 21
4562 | 21.8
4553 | 18.9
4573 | 22.7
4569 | 20.2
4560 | 15.7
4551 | 17.7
